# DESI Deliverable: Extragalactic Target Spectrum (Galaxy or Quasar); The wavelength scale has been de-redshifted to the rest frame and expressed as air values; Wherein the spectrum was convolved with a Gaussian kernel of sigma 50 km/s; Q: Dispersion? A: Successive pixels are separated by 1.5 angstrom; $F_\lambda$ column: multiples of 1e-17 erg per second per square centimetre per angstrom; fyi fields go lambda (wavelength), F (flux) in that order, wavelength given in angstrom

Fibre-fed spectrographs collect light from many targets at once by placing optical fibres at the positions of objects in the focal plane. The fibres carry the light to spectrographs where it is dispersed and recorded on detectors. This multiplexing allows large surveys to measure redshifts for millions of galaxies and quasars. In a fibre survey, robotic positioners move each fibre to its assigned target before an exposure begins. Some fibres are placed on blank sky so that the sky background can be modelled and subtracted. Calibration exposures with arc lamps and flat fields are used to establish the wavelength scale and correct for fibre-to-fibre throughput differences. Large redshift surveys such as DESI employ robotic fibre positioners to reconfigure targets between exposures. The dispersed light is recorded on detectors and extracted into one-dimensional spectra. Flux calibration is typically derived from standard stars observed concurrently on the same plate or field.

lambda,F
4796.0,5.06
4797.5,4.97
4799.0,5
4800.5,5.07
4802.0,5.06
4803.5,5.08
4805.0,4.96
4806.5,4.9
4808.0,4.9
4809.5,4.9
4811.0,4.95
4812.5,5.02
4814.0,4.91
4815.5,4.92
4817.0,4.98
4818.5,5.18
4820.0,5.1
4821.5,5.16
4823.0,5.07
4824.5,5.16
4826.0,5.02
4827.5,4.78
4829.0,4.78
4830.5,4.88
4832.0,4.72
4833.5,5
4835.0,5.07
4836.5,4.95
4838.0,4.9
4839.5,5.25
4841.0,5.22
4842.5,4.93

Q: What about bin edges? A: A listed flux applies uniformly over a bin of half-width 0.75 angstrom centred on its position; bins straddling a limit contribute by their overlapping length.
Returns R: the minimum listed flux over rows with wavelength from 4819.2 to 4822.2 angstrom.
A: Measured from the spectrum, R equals 5.1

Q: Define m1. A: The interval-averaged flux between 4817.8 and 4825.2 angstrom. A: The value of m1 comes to 5.13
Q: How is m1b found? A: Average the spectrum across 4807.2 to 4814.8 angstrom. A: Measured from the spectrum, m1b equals 4.94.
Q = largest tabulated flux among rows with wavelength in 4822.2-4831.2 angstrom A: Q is 5.16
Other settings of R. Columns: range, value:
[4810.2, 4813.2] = 4.95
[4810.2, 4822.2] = 4.91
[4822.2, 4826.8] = 5.02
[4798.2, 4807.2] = 4.9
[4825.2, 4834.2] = 4.72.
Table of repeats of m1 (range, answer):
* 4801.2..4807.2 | 5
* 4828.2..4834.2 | 4.84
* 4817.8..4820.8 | 5.14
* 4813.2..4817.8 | 4.94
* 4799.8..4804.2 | 5.07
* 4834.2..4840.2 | 5.04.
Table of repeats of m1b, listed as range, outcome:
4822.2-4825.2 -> 5.12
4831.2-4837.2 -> 4.93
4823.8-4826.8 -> 5.08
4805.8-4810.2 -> 4.9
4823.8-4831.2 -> 4.92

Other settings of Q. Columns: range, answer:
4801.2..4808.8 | 5.08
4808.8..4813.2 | 5.02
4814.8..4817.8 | 4.98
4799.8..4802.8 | 5.07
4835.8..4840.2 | 5.25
